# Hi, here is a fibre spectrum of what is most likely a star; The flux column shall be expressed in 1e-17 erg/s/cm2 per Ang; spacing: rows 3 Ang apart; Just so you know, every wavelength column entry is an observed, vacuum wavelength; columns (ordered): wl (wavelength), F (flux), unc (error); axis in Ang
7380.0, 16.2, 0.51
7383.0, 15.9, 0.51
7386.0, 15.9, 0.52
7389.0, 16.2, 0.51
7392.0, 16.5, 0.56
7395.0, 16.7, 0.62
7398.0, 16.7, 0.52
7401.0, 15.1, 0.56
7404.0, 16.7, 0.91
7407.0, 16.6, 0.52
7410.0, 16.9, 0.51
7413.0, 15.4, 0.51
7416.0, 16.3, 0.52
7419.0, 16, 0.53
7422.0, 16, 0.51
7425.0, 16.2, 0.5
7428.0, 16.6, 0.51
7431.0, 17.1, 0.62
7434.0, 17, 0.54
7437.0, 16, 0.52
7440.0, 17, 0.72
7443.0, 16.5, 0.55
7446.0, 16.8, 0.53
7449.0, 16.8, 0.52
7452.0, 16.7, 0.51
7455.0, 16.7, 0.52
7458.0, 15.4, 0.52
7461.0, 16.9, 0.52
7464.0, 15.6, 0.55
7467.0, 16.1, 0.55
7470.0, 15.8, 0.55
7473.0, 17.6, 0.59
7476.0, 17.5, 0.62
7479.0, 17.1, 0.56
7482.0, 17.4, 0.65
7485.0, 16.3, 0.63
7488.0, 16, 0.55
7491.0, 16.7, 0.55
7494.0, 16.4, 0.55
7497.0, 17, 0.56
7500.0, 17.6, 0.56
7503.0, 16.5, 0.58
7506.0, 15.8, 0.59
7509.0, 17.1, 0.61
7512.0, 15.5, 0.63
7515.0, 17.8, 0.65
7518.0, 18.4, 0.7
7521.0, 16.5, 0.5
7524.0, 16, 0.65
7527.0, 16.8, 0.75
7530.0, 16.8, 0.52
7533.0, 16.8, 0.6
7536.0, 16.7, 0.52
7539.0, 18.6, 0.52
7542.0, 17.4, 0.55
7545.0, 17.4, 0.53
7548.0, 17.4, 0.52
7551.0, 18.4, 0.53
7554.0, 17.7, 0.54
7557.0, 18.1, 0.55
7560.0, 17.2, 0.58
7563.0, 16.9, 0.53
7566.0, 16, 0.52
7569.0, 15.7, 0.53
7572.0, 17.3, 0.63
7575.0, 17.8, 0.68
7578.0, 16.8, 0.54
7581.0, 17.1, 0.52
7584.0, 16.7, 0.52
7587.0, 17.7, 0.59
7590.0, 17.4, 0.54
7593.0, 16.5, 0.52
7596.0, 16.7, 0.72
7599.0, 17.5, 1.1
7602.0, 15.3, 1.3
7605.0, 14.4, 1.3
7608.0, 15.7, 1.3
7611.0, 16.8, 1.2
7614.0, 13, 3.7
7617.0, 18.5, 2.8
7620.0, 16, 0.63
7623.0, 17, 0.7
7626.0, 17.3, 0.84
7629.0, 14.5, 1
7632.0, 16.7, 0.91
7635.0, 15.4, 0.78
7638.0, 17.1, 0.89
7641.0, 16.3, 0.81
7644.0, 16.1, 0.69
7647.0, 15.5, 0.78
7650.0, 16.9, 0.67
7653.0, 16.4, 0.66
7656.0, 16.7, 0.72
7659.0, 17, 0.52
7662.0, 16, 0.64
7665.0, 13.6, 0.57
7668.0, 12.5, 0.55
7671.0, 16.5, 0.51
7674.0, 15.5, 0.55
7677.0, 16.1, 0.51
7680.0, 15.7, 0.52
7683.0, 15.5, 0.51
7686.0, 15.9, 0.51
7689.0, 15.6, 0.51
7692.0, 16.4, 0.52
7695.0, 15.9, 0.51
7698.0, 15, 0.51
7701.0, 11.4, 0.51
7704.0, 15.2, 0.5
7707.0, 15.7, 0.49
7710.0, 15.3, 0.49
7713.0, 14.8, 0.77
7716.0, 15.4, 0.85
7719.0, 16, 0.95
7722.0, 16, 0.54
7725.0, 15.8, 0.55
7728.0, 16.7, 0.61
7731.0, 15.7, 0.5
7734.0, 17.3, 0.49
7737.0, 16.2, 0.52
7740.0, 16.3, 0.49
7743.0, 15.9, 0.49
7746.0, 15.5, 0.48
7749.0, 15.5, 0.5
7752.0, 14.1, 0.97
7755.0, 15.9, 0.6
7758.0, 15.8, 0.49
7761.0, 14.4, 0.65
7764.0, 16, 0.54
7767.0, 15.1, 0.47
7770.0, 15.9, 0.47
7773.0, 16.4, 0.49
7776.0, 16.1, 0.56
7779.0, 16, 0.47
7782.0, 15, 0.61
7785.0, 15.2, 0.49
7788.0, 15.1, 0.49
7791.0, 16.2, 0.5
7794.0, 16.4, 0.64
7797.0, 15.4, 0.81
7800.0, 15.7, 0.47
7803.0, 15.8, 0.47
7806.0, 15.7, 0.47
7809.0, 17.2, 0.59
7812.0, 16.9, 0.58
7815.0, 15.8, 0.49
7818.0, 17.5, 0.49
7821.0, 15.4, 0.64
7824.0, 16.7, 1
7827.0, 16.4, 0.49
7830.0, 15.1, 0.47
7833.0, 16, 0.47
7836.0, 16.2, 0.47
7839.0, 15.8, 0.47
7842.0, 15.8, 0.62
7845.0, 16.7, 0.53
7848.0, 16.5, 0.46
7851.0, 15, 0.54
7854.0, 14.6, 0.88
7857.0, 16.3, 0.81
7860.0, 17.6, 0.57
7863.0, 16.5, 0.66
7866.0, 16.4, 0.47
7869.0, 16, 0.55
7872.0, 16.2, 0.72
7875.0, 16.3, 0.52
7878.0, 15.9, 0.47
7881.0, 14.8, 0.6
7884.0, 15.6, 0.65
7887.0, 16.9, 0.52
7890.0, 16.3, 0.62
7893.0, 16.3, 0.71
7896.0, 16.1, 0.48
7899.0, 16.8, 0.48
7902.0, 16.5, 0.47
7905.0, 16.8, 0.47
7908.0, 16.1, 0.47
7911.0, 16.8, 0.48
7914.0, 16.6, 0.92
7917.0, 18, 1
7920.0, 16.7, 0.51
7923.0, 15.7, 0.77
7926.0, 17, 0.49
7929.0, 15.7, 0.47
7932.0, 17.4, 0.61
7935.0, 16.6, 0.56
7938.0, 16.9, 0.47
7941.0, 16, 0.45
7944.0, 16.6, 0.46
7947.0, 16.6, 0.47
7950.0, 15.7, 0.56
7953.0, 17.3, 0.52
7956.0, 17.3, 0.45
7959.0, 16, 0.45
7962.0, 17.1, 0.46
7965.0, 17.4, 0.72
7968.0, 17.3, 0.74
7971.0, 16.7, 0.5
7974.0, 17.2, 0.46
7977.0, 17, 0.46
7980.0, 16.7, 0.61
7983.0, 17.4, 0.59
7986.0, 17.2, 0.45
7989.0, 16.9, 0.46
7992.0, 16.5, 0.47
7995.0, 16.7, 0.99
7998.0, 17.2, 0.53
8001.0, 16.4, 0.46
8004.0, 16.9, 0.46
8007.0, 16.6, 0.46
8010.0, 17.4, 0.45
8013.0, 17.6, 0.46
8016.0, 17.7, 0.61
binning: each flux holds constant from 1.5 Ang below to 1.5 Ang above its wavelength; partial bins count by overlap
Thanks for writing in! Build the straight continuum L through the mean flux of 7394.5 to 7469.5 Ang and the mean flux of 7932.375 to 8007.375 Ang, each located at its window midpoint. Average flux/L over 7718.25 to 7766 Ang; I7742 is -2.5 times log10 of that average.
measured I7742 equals 0.06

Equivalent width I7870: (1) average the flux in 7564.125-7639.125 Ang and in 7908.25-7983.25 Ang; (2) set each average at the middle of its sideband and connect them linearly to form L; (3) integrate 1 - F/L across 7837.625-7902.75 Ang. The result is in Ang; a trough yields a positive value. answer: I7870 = 2.2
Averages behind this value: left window 16.4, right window 16.8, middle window 16.1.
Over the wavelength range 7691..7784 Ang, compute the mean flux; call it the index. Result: 15.6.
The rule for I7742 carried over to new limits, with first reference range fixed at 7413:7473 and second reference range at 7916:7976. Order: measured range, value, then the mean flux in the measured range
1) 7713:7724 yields 0.063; 15.7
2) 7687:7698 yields 0.050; 15.8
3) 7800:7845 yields 0.033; 16.2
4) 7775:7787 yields 0.074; 15.5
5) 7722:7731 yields 0.032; 16.1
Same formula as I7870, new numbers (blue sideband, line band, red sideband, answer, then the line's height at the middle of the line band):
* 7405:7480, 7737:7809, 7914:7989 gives 4.4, 16.7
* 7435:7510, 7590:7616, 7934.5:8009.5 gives 1.2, 16.7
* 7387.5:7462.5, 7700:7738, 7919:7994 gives 2.4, 16.6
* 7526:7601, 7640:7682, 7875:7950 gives 3.0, 17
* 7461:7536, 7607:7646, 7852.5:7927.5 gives 1.0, 16.6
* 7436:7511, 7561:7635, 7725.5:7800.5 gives -1.0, 16.2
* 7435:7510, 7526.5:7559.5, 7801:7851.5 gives -1.9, 16.5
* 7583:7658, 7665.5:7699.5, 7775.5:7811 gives 1.5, 16.1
